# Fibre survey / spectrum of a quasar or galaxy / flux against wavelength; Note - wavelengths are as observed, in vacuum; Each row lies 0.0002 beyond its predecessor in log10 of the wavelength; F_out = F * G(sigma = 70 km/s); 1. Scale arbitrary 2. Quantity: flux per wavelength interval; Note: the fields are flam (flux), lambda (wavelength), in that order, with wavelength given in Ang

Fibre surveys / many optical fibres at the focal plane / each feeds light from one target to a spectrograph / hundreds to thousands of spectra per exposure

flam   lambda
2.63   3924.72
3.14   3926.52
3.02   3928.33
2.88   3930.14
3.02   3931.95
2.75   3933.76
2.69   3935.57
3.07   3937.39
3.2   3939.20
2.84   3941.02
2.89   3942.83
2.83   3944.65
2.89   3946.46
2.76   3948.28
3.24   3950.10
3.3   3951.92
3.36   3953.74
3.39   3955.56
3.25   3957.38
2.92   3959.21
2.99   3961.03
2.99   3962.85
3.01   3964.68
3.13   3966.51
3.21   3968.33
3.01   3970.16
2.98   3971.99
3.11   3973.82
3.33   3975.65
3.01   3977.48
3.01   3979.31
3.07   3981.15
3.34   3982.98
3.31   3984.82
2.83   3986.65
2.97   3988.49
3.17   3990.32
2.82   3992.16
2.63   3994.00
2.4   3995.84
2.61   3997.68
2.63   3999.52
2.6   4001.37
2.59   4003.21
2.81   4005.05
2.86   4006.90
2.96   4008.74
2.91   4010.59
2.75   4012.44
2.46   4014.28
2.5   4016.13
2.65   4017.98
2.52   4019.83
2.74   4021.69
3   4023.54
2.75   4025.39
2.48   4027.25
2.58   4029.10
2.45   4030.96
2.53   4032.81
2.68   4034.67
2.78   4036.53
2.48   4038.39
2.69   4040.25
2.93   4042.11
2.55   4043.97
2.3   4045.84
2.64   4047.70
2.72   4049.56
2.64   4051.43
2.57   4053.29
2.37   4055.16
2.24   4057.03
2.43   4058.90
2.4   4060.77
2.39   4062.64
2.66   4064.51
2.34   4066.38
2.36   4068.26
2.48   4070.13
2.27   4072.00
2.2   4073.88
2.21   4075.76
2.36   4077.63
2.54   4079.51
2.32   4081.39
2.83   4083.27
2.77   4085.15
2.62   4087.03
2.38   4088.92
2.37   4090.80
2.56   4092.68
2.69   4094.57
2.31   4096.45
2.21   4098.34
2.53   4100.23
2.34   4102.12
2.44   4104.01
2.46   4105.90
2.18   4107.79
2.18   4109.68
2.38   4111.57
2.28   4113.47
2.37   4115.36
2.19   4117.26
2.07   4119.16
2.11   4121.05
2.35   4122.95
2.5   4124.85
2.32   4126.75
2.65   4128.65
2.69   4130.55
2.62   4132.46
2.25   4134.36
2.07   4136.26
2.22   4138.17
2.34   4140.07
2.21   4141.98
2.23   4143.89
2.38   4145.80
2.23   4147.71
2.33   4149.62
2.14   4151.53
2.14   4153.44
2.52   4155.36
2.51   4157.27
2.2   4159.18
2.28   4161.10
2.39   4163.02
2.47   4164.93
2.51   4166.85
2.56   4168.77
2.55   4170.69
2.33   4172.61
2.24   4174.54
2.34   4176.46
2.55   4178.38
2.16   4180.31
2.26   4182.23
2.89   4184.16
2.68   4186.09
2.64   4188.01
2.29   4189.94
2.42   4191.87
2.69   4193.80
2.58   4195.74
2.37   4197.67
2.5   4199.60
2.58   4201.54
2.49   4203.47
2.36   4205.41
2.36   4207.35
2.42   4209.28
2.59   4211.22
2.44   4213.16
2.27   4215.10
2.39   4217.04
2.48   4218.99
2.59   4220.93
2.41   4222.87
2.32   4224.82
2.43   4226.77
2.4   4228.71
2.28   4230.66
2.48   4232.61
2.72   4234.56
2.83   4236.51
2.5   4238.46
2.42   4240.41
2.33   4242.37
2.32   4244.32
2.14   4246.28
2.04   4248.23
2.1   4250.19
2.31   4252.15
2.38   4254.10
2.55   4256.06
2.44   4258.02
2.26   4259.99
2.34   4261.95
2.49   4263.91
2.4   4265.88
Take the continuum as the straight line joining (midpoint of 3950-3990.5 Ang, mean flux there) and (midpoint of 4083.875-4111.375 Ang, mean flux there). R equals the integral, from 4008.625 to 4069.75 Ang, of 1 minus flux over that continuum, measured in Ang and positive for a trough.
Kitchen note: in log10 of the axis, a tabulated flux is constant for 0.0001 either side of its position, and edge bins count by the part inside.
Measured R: 3.75 Ang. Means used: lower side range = 3.12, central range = 2.58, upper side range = 2.44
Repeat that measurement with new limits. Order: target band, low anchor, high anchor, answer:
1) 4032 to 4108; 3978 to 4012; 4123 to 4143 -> 3.43 Ang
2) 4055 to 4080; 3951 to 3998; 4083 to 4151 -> 2.26 Ang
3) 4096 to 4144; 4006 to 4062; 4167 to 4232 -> 3.83 Ang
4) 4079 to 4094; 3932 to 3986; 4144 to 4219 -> 0.79 Ang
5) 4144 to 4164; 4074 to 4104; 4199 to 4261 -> 1.05 Ang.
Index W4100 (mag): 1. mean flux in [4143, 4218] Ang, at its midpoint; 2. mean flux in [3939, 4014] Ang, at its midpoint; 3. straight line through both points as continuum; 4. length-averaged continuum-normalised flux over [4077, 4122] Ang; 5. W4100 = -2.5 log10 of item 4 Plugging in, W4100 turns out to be 0.10 mag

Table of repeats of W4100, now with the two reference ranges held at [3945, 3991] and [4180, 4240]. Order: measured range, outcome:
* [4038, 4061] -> 0.14 mag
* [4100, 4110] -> 0.17 mag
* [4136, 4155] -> 0.18 mag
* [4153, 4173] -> 0.08 mag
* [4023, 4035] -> 0.12 mag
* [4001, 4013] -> 0.08 mag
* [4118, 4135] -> 0.13 mag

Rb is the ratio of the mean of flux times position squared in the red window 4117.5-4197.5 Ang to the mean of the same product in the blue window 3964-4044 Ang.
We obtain 0.9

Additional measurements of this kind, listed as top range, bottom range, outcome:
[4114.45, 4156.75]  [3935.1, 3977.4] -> 0.83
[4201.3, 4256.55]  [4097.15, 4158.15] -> 1.09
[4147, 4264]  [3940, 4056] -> 0.94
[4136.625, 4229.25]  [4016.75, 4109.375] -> 1.02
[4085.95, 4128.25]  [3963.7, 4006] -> 0.85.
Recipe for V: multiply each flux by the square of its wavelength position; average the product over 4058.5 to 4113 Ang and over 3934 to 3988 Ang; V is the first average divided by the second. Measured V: 0.84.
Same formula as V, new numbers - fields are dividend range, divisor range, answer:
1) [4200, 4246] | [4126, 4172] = 1.07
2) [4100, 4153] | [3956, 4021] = 0.86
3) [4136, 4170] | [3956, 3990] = 0.82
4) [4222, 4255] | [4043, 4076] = 1.06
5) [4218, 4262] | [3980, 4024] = 0.96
